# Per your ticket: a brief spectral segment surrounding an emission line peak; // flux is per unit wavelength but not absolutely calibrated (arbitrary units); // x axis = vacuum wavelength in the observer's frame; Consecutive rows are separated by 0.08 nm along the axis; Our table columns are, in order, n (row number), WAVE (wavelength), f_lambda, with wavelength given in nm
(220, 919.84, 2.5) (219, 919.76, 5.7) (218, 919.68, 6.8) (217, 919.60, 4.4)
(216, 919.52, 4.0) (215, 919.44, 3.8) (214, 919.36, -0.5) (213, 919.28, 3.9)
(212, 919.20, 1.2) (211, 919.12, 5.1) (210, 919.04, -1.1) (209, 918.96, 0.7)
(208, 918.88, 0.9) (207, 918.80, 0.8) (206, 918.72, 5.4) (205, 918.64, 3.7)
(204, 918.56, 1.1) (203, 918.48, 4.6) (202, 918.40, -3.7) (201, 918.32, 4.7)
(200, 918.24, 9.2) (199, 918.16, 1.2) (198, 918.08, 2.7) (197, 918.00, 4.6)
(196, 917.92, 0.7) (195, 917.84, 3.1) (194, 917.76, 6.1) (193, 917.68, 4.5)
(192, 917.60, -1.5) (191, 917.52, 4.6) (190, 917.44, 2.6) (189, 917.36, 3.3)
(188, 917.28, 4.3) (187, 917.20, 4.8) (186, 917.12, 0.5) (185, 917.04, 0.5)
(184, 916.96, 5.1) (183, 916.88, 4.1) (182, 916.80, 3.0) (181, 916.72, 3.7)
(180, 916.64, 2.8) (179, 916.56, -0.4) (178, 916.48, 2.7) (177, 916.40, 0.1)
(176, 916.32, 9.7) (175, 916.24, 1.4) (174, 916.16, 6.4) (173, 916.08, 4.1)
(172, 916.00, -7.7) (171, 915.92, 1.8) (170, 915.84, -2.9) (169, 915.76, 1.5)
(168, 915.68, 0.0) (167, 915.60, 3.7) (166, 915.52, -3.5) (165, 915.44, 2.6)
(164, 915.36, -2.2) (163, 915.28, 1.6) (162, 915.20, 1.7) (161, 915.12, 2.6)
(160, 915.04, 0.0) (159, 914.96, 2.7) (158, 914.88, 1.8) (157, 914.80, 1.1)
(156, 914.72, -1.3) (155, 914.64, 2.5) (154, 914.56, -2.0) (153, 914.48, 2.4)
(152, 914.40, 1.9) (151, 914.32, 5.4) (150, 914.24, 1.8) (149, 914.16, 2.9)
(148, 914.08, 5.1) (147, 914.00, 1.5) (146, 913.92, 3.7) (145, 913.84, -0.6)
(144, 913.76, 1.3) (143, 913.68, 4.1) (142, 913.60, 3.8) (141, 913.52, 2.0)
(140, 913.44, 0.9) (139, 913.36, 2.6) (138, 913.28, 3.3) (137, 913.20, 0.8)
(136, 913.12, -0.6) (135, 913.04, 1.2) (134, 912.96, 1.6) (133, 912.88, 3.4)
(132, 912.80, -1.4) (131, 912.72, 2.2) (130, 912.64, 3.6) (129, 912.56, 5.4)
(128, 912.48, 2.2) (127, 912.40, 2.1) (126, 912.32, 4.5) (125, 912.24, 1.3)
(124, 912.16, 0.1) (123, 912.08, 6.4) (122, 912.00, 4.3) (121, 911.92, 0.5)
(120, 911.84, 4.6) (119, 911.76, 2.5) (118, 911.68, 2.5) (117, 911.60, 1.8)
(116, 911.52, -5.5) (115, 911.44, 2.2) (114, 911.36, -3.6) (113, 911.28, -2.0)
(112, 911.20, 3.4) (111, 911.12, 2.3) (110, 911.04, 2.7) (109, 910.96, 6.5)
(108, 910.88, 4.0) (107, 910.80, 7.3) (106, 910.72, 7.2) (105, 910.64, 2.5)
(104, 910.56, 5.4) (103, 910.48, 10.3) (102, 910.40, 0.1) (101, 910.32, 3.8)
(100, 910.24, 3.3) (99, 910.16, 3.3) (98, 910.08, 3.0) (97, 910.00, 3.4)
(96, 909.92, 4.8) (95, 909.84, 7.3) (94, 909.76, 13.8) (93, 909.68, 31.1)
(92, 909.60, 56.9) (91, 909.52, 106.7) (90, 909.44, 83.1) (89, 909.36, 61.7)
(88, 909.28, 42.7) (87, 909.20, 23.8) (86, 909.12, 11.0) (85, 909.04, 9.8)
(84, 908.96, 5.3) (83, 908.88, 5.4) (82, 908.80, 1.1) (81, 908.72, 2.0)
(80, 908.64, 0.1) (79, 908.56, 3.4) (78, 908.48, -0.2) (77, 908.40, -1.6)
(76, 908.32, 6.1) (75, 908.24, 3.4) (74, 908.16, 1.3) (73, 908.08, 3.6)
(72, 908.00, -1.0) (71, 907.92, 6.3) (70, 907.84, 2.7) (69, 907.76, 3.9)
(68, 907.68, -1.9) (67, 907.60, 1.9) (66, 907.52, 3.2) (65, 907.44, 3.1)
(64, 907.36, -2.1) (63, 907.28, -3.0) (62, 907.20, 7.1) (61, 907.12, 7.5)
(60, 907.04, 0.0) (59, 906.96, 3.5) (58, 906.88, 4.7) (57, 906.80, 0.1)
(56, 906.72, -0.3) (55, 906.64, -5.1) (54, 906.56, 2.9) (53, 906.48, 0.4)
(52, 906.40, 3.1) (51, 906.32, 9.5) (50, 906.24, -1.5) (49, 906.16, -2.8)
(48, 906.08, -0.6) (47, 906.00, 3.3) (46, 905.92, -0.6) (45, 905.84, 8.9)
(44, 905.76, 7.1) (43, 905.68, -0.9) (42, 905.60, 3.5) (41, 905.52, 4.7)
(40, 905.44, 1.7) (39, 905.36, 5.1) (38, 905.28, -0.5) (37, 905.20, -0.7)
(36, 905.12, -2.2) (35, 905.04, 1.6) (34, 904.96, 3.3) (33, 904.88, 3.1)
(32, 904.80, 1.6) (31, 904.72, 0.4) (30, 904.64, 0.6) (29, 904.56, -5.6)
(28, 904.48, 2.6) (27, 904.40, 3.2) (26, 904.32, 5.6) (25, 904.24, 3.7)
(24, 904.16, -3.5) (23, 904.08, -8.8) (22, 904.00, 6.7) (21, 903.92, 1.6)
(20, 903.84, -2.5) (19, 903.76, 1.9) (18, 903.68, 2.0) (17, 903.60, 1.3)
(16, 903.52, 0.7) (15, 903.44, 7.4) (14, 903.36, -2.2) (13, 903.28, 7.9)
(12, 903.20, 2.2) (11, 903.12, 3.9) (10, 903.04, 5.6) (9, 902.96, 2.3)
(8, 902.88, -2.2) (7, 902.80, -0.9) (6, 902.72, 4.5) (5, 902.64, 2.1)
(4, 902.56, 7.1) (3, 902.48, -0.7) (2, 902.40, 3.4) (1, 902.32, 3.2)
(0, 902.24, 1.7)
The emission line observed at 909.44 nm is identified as [O III] 5007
